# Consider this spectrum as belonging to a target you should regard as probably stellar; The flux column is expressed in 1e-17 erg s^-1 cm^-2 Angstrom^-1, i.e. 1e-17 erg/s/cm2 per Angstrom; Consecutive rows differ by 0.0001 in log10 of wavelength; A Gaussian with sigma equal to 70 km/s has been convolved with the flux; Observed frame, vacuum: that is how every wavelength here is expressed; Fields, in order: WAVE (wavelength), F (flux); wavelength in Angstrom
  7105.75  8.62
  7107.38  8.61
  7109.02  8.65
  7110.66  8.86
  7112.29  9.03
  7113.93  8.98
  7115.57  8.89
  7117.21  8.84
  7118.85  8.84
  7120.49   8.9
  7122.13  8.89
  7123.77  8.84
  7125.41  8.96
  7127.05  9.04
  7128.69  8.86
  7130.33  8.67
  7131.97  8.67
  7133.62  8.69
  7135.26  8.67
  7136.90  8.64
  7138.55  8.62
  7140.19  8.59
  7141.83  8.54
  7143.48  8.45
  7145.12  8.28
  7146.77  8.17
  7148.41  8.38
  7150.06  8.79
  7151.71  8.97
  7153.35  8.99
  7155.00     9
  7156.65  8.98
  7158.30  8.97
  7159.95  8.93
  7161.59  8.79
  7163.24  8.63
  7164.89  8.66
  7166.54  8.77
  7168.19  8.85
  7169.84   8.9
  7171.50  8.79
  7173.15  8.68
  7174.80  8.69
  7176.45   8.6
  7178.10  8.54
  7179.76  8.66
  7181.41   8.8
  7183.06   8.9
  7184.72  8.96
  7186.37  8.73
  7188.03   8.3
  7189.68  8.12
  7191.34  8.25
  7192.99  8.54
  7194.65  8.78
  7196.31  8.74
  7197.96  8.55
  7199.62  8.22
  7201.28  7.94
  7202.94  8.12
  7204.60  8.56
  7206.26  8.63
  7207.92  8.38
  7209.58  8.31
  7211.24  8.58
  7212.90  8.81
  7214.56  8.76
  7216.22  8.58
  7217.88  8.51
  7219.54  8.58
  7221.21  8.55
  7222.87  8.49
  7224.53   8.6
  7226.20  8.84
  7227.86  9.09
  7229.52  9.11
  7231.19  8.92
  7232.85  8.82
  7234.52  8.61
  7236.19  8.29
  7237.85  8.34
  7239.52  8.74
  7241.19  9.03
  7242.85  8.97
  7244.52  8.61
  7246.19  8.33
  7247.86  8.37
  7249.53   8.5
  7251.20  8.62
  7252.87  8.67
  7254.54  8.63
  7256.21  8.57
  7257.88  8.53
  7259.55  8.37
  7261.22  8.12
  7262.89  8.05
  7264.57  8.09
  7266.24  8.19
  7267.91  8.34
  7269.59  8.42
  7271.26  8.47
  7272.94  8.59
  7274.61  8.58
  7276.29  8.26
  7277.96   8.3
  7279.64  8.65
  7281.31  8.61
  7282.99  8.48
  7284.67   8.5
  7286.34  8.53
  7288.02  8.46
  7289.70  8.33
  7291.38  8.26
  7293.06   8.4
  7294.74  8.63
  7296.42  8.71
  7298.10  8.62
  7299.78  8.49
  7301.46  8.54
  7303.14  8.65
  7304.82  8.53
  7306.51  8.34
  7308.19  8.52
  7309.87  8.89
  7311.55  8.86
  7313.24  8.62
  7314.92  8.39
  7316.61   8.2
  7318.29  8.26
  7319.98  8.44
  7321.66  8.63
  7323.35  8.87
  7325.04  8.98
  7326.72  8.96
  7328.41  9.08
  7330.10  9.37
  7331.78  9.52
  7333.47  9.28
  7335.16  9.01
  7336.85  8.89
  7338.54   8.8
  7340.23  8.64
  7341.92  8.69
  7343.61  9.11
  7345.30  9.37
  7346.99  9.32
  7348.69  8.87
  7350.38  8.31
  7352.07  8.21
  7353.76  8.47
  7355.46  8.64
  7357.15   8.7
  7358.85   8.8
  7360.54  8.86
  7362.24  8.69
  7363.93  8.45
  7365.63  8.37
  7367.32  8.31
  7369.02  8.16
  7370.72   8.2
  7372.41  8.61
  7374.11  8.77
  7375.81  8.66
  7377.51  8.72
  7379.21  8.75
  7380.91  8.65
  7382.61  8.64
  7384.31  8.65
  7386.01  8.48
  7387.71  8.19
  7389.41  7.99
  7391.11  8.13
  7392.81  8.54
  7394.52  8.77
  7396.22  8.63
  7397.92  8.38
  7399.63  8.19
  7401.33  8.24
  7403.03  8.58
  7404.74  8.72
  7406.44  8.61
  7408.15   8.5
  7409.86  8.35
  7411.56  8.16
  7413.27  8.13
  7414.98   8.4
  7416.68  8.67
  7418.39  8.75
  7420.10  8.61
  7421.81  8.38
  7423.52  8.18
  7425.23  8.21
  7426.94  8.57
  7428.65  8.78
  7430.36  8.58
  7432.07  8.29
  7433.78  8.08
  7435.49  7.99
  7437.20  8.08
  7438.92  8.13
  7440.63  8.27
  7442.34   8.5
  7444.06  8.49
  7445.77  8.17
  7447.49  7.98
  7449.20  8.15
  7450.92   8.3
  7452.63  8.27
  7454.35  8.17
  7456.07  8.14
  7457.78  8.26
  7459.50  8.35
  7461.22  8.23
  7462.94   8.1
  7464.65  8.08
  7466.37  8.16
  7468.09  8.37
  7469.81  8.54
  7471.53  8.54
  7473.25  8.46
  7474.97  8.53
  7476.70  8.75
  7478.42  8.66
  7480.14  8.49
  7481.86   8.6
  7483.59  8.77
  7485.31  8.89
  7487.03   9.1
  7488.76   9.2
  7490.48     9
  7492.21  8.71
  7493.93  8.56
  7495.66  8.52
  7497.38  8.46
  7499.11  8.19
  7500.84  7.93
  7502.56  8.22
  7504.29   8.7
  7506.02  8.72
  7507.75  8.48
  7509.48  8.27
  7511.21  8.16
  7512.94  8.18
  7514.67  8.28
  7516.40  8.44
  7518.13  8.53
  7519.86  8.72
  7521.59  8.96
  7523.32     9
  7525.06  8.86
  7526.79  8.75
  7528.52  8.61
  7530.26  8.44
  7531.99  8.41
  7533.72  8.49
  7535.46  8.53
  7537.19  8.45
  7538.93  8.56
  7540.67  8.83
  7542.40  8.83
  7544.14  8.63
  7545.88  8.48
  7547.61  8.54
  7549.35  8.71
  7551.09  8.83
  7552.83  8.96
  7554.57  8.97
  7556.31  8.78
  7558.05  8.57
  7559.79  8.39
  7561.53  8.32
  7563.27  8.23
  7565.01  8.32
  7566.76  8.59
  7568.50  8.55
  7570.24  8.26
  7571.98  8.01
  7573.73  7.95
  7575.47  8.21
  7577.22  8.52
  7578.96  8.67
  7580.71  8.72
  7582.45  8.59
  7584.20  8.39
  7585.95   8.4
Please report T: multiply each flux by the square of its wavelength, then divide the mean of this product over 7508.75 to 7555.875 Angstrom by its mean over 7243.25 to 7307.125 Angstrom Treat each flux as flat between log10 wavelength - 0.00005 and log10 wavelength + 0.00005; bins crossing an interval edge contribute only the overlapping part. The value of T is 1.09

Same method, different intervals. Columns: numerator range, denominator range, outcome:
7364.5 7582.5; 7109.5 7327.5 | 1.05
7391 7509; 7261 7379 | 1.01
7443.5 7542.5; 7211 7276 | 1.06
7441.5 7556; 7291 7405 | 1.03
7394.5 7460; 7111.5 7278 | 1.03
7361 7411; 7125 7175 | 1.04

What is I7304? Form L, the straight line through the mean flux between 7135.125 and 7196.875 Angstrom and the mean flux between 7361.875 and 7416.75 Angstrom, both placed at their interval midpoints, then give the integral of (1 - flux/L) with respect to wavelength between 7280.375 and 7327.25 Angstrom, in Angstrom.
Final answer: -0.09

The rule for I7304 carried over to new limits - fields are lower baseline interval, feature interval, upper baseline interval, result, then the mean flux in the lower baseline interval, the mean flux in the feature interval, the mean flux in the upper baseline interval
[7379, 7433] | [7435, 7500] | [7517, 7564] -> 0.87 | 8.46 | 8.43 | 8.64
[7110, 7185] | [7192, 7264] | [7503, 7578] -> 1.25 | 8.76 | 8.56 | 8.53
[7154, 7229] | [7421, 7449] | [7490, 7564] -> 0.96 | 8.64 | 8.29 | 8.56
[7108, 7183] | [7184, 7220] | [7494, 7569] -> 0.94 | 8.76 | 8.5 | 8.54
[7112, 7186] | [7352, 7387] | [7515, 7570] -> 0.45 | 8.76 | 8.57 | 8.62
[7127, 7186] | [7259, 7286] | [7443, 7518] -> 0.75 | 8.72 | 8.38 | 8.43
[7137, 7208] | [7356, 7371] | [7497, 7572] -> 0.10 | 8.62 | 8.52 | 8.53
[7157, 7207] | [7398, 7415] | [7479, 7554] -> 0.44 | 8.62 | 8.38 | 8.61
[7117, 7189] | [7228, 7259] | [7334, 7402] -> 0.08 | 8.74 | 8.66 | 8.6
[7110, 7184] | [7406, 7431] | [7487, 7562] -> 0.53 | 8.76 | 8.45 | 8.59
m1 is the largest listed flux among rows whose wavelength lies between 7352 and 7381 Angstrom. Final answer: 8.86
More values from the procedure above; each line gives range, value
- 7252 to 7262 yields 8.67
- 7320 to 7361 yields 9.52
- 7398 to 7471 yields 8.78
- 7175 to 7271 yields 9.11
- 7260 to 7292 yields 8.65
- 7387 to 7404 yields 8.77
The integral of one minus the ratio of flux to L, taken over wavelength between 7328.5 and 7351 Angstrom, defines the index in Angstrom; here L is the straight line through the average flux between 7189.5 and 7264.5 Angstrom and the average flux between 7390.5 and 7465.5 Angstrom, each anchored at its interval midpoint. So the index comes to -1.6 Angstrom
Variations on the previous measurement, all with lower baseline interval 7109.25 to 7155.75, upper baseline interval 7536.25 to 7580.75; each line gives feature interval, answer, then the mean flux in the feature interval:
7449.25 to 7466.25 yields 0.7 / 8.21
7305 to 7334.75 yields -0.4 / 8.77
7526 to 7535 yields 0.0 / 8.54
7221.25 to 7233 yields -0.2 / 8.83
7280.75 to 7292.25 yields 0.3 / 8.45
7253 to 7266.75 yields 0.5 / 8.34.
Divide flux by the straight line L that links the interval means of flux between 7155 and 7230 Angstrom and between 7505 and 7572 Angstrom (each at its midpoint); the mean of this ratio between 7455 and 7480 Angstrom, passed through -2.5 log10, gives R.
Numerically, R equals 0.03 mag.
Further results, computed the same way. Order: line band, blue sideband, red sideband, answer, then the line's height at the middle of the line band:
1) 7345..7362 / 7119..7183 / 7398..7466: -0.037 mag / 8.44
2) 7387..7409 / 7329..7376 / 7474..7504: 0.037 mag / 8.71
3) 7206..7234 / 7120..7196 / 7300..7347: 0.007 mag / 8.74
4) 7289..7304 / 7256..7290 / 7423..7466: -0.018 mag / 8.38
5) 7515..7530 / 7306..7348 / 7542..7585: -0.017 mag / 8.57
